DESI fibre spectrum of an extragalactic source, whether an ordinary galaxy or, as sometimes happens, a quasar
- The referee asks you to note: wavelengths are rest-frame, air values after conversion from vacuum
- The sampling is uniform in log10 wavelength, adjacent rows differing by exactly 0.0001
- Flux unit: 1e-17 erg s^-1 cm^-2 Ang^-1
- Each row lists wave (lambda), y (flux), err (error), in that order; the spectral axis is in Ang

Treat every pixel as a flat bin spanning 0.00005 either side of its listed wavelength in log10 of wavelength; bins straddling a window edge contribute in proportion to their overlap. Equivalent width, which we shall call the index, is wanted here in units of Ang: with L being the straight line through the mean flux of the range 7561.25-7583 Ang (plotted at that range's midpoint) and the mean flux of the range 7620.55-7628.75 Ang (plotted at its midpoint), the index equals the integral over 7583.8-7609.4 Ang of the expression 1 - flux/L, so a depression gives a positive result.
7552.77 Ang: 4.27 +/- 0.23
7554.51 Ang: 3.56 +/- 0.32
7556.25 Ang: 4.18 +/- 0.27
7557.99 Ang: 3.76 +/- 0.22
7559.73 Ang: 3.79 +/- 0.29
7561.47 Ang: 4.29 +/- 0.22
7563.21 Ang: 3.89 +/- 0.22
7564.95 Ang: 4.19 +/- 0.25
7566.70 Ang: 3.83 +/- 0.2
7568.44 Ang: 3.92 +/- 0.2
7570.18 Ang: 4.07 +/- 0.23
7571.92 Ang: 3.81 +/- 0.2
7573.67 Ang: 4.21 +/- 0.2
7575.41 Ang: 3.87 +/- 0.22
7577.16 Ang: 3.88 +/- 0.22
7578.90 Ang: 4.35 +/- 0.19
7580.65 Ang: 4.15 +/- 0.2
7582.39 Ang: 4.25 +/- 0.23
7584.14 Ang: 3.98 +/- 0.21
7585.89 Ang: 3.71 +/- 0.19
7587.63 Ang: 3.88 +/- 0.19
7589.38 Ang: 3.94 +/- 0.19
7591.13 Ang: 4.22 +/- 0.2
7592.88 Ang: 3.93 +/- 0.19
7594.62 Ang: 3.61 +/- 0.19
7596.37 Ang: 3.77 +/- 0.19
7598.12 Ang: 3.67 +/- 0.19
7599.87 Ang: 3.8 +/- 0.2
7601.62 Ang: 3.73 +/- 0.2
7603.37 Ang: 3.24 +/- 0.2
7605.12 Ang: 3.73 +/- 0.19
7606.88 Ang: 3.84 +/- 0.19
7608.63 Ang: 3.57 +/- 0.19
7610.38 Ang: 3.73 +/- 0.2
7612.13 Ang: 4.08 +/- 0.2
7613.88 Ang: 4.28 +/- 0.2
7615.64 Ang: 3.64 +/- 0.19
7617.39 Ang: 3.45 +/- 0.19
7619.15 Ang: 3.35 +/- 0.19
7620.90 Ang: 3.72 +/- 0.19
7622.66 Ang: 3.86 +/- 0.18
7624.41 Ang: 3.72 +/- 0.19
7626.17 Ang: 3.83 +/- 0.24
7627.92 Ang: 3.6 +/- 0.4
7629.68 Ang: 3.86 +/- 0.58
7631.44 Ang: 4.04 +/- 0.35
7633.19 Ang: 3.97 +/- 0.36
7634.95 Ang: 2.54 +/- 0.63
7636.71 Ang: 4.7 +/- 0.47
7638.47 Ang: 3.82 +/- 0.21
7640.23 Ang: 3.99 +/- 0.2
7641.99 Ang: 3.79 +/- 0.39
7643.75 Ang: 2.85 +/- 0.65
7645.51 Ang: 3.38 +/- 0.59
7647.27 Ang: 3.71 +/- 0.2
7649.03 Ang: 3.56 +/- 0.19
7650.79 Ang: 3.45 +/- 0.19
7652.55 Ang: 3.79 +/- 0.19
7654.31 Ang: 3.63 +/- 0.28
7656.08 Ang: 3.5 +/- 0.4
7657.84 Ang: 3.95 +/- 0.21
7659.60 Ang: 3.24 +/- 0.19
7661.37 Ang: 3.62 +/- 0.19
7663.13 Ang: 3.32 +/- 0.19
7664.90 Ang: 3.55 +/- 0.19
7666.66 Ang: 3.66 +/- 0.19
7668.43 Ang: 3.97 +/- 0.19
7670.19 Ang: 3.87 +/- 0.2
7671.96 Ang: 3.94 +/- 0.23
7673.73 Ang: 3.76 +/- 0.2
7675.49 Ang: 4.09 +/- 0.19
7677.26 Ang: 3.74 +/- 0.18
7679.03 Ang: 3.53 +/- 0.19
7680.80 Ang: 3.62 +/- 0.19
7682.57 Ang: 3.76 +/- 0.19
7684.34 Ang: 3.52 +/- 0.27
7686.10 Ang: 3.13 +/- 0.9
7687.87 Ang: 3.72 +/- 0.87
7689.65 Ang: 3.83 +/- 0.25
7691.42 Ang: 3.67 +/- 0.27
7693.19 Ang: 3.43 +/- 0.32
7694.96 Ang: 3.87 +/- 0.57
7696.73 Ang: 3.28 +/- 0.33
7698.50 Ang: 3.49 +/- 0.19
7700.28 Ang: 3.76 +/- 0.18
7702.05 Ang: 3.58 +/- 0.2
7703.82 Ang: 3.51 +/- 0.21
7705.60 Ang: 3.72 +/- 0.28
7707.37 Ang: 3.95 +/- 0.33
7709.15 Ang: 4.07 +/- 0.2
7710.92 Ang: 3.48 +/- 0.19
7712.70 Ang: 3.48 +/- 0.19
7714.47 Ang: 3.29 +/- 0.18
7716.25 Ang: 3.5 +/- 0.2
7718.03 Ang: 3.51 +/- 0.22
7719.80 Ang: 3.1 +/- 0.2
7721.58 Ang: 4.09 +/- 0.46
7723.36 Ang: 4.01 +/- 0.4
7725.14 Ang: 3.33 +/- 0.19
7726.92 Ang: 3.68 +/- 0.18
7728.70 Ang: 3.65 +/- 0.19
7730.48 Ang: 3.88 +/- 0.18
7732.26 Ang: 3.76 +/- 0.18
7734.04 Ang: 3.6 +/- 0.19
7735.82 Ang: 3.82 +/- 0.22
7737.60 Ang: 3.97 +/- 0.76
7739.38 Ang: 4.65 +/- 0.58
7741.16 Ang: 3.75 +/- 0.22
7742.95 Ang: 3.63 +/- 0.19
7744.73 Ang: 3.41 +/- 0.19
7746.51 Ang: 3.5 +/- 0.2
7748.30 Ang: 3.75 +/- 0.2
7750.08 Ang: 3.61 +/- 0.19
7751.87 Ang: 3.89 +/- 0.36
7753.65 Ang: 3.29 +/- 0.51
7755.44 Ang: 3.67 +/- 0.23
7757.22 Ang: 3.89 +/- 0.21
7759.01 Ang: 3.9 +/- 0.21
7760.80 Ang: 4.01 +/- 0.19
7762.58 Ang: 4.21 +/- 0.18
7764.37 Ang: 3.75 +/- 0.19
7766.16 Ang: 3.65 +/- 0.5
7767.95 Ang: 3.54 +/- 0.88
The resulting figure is 0.9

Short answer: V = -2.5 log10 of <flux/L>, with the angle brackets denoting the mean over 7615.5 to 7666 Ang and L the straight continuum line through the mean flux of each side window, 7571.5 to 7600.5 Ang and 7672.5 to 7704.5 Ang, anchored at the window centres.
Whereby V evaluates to 0.042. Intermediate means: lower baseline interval 3.95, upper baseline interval 3.63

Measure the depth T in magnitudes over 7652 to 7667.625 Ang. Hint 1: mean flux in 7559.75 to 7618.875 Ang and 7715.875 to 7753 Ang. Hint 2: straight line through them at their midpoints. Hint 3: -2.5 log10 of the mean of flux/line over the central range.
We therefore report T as 0.07 mag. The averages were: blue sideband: 3.89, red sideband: 3.72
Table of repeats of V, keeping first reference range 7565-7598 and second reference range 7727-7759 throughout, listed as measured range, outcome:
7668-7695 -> 0.04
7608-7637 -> 0.05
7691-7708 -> 0.05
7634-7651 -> 0.09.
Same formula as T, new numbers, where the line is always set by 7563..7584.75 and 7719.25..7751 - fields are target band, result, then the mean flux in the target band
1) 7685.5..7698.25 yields 0.074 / 3.57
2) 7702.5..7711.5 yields 0.012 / 3.75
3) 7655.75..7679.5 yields 0.046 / 3.7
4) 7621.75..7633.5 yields 0.028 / 3.83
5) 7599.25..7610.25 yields 0.093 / 3.65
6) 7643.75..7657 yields 0.107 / 3.53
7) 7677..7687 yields 0.087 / 3.54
